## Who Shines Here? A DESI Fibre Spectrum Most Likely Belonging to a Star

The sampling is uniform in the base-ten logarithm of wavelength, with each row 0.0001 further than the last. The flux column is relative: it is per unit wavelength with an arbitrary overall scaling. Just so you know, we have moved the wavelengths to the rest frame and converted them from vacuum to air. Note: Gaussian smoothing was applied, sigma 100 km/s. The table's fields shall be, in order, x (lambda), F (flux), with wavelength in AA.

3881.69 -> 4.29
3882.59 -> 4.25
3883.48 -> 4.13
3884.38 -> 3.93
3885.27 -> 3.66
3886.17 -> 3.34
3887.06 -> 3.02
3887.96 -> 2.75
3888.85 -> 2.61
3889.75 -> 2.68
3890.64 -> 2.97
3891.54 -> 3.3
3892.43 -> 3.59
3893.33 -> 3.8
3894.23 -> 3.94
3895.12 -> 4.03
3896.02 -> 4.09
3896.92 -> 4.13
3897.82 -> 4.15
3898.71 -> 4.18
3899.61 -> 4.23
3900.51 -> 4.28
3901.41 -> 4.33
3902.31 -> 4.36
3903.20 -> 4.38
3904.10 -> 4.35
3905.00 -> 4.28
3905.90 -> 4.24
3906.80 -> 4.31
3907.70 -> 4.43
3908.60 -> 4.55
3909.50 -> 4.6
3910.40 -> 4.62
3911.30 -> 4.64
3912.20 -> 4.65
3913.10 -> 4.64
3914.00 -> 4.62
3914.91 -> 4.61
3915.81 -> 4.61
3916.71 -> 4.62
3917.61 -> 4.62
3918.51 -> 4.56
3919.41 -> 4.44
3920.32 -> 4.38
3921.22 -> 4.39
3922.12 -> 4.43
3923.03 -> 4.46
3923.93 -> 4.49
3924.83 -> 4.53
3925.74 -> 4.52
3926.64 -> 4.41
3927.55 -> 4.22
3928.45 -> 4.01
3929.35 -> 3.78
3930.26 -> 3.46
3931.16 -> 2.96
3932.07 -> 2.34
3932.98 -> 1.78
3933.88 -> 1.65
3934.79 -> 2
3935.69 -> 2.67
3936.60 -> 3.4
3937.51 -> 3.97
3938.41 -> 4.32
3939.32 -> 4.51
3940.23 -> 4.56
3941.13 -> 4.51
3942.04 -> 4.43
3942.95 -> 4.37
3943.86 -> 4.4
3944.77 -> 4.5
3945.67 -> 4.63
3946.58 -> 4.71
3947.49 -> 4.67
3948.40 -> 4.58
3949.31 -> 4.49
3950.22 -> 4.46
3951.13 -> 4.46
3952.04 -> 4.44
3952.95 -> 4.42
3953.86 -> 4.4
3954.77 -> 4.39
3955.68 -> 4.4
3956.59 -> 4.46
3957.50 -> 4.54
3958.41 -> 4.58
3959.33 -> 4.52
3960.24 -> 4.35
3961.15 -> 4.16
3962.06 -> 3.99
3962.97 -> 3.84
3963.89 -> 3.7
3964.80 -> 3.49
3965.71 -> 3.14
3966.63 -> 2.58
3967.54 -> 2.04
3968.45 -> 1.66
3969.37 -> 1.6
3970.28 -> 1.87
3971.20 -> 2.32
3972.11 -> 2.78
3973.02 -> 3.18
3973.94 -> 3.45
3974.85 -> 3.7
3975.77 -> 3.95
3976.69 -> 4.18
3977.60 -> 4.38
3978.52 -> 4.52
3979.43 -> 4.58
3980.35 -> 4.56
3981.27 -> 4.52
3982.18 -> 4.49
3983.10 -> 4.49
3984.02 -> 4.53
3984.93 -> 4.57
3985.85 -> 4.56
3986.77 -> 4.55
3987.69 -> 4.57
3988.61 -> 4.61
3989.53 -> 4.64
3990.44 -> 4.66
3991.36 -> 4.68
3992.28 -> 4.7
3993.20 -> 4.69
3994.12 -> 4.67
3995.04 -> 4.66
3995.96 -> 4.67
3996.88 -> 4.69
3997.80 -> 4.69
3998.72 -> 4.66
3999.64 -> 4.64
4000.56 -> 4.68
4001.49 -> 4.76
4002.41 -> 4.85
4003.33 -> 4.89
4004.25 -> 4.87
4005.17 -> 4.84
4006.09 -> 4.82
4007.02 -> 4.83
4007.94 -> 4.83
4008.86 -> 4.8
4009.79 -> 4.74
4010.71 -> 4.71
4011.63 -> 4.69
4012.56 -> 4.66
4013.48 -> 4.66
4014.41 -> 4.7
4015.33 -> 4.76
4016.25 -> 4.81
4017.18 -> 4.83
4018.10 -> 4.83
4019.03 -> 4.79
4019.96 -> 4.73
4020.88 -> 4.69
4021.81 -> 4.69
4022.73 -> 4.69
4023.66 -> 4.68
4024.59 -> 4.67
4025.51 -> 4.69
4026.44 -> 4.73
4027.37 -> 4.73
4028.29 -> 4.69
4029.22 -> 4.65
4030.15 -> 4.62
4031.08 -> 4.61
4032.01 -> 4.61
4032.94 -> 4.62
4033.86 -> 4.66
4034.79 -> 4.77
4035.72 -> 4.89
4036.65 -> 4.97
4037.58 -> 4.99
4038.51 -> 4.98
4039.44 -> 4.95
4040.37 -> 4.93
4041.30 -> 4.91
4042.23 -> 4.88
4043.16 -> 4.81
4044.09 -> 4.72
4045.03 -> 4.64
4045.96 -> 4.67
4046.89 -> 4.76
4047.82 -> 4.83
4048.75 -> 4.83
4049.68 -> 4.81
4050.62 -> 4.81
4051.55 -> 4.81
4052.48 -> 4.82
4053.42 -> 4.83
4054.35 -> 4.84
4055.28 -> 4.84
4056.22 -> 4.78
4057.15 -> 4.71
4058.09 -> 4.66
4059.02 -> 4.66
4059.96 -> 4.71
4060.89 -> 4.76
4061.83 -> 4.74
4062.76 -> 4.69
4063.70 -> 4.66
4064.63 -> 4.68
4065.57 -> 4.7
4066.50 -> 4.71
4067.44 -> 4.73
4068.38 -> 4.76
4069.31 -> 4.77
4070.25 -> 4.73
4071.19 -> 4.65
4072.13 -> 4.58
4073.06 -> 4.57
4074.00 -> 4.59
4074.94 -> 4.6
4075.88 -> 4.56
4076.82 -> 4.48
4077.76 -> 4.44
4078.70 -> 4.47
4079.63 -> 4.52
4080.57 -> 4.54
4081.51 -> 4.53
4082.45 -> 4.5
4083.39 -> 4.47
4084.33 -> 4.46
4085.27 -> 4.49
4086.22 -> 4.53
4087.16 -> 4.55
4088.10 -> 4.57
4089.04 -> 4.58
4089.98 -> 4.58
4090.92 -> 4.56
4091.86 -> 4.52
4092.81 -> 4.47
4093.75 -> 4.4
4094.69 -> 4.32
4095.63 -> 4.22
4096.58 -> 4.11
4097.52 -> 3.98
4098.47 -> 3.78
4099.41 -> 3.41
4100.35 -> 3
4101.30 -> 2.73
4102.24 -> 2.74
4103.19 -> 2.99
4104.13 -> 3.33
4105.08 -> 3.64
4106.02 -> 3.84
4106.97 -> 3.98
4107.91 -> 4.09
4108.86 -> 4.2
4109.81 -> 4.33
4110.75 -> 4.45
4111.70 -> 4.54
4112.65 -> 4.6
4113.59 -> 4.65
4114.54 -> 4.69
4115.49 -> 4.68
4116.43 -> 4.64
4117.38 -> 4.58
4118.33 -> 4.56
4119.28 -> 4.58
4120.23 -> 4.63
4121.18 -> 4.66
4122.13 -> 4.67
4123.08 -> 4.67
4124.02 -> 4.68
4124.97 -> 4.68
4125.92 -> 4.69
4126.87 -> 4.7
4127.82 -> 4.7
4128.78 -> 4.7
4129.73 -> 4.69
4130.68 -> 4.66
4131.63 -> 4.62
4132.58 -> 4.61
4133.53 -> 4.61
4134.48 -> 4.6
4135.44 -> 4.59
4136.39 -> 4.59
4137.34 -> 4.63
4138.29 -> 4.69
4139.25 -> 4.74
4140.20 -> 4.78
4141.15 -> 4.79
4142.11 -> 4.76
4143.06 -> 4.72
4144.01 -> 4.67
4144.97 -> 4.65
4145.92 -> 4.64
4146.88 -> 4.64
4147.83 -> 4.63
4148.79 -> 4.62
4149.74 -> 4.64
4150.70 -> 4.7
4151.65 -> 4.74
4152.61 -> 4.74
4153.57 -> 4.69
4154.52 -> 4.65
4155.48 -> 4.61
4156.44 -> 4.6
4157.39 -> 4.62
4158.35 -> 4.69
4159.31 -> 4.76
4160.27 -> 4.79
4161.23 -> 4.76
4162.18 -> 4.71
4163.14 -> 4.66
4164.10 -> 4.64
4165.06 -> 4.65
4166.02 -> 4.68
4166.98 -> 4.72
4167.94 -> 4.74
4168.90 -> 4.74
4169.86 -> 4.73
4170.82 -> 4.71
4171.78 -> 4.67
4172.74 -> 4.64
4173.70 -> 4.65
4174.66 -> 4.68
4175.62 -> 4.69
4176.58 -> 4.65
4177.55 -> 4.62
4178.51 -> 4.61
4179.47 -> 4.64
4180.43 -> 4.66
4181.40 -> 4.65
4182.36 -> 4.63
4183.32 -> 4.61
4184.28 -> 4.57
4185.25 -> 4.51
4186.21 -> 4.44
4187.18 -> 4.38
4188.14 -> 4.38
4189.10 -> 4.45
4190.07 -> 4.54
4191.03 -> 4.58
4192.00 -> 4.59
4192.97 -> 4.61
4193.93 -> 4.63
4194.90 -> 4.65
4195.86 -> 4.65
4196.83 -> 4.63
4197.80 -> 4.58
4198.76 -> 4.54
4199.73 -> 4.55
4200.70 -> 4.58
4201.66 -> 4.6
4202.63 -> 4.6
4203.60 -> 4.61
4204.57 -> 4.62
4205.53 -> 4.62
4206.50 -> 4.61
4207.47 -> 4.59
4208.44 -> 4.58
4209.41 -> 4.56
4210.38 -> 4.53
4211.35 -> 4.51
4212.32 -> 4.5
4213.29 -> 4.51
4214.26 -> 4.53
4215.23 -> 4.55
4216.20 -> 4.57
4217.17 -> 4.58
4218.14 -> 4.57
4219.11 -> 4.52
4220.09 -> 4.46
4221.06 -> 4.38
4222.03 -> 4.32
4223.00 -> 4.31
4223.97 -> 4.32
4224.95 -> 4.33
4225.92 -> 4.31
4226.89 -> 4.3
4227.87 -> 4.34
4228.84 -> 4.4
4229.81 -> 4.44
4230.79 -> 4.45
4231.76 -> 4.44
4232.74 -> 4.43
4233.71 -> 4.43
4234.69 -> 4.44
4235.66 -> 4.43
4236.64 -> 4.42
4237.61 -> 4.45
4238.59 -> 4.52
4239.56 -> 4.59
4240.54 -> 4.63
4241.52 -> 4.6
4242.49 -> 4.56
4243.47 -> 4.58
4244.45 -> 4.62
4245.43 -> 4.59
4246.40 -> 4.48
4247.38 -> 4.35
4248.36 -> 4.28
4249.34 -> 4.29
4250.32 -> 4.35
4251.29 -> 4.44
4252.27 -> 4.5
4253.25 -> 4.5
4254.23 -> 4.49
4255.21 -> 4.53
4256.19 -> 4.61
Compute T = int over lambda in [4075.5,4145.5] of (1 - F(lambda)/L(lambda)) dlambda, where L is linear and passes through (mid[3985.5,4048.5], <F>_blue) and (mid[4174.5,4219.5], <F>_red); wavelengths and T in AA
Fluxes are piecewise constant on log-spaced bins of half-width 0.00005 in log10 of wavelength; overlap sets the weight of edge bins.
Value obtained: 3.9 AA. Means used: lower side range 4.74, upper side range 4.58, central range 4.39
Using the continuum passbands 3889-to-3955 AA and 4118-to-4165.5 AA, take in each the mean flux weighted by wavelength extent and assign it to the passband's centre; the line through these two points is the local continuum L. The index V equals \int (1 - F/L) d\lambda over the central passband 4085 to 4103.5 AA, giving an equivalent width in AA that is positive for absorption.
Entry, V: 2.11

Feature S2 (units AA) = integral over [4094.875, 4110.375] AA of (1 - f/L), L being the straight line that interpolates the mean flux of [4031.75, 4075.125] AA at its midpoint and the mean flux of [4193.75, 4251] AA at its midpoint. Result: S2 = 3.37 AA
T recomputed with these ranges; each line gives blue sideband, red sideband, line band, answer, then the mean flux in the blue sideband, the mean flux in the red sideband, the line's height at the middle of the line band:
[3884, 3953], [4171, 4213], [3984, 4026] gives -4.9 AA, 4.04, 4.59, 4.22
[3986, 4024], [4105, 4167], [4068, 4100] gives 1.5 AA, 4.72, 4.61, 4.65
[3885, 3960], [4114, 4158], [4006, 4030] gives -2.2 AA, 4.08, 4.66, 4.34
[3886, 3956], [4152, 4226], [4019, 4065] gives -4.9 AA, 4.07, 4.59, 4.3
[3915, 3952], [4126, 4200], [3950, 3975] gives 3.3 AA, 4.07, 4.65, 4.14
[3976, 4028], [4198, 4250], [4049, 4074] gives -0.6 AA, 4.67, 4.49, 4.62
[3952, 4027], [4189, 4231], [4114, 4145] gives -1.6 AA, 4.31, 4.52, 4.44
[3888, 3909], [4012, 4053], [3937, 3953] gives -0.9 AA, 3.94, 4.76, 4.23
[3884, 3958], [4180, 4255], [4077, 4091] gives -0.7 AA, 4.07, 4.51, 4.31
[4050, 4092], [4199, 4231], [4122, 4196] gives -1.6 AA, 4.64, 4.49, 4.55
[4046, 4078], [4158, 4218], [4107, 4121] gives 0.5 AA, 4.71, 4.61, 4.67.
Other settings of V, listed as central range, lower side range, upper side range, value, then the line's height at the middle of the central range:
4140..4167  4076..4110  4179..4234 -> -2.2 AA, 4.33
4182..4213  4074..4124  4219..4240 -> -1.3 AA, 4.38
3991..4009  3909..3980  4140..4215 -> -2.8 AA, 4.11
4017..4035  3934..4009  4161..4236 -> -1.8 AA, 4.26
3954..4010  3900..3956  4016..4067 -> 3.7 AA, 4.46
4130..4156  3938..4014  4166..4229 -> -1.0 AA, 4.49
